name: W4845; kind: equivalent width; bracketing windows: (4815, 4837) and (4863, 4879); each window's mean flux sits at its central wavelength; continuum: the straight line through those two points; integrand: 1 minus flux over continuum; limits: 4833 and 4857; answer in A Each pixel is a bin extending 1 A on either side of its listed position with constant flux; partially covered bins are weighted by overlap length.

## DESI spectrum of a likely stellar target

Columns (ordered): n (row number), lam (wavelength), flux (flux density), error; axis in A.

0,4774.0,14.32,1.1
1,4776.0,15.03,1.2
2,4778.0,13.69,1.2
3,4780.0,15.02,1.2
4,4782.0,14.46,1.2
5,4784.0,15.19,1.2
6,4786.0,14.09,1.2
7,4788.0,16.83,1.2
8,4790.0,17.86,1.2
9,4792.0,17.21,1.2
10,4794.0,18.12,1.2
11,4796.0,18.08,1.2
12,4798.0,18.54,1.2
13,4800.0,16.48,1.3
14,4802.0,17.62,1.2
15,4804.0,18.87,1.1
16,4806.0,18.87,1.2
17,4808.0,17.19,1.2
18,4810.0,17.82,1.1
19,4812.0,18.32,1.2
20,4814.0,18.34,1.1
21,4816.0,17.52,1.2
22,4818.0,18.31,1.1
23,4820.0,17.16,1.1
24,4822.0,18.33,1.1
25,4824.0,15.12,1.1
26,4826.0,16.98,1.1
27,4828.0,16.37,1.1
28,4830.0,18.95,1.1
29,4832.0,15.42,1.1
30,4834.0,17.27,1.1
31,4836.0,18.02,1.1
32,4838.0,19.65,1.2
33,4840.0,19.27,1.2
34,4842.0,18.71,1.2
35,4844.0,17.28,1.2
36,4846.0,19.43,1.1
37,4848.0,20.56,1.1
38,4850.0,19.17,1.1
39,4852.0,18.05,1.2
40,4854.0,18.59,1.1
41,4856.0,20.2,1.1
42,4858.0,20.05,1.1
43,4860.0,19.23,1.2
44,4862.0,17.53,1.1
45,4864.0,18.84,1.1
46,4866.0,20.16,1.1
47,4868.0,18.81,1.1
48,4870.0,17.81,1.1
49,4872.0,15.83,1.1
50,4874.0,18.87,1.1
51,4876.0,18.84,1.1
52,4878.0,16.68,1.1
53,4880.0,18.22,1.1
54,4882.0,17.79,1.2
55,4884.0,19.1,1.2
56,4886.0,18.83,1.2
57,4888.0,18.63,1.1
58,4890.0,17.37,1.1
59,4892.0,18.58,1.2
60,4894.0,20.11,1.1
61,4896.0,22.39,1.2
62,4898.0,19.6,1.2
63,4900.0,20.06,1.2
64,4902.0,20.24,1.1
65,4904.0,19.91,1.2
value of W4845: -1.6 A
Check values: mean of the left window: 17.2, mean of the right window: 18.2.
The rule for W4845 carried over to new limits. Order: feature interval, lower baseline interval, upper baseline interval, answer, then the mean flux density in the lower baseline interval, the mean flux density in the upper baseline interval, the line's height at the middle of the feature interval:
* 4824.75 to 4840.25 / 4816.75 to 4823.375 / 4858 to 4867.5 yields 0.4 A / 17.8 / 19.1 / 18.1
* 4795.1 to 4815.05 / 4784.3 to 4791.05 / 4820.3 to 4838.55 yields -1.7 A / 16.2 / 17.3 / 16.6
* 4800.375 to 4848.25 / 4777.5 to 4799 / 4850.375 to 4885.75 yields -1.6 A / 16.3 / 18.5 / 17.3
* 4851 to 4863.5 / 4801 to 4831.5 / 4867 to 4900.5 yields -0.5 A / 17.7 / 18.7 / 18.3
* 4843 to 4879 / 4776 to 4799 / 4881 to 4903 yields -0.5 A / 16.2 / 19.3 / 18.4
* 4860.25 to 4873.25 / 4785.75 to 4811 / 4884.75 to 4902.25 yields 0.5 A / 17.6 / 19.5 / 19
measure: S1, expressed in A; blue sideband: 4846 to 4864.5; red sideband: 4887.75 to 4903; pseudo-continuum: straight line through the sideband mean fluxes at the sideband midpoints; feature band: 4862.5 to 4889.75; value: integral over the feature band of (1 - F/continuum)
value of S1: 1.6 A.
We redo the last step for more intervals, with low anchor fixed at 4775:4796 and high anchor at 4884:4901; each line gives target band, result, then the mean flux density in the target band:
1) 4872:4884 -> 0.61 A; 18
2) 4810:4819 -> -0.68 A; 18.1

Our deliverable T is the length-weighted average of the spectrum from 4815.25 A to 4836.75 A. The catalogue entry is 17.2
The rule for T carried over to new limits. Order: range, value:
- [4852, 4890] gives 18.5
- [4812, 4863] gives 18.2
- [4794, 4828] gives 17.7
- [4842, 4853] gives 18.9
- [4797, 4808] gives 18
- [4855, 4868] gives 19.3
